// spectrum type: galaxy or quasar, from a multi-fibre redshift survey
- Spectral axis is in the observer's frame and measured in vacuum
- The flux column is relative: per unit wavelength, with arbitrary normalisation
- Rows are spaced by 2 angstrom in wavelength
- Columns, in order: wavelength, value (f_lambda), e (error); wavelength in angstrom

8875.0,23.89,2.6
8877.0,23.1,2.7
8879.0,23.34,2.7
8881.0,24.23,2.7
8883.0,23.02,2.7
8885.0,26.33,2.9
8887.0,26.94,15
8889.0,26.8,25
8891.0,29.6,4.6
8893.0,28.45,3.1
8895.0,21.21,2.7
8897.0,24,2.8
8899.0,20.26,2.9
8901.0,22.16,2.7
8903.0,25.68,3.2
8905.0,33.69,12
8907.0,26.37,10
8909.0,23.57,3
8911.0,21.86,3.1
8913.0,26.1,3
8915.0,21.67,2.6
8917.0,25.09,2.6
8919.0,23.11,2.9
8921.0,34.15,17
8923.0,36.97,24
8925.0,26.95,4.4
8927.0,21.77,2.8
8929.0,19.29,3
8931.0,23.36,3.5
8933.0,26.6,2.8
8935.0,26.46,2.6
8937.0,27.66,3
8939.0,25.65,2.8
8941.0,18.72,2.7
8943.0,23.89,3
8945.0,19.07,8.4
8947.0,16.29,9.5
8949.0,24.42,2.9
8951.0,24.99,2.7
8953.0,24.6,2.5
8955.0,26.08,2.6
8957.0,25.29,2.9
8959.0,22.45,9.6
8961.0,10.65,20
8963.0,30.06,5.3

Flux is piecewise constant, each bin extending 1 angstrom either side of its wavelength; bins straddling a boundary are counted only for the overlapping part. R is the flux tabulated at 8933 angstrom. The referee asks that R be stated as 26.6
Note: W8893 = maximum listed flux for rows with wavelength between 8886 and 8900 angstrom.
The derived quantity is 29.6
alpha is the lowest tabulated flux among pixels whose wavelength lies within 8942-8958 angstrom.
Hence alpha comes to 16.29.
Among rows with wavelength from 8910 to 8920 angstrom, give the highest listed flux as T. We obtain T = 26.1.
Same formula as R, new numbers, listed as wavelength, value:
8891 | 29.6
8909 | 23.57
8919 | 23.11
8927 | 21.77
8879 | 23.34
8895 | 21.21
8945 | 19.07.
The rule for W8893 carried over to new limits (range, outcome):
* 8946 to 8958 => 26.08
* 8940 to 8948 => 23.89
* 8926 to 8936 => 26.6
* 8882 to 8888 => 26.94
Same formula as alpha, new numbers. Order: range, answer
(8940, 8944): 18.72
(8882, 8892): 23.02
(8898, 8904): 20.26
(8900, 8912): 21.86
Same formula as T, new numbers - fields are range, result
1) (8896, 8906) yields 33.69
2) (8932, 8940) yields 27.66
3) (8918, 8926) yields 36.97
